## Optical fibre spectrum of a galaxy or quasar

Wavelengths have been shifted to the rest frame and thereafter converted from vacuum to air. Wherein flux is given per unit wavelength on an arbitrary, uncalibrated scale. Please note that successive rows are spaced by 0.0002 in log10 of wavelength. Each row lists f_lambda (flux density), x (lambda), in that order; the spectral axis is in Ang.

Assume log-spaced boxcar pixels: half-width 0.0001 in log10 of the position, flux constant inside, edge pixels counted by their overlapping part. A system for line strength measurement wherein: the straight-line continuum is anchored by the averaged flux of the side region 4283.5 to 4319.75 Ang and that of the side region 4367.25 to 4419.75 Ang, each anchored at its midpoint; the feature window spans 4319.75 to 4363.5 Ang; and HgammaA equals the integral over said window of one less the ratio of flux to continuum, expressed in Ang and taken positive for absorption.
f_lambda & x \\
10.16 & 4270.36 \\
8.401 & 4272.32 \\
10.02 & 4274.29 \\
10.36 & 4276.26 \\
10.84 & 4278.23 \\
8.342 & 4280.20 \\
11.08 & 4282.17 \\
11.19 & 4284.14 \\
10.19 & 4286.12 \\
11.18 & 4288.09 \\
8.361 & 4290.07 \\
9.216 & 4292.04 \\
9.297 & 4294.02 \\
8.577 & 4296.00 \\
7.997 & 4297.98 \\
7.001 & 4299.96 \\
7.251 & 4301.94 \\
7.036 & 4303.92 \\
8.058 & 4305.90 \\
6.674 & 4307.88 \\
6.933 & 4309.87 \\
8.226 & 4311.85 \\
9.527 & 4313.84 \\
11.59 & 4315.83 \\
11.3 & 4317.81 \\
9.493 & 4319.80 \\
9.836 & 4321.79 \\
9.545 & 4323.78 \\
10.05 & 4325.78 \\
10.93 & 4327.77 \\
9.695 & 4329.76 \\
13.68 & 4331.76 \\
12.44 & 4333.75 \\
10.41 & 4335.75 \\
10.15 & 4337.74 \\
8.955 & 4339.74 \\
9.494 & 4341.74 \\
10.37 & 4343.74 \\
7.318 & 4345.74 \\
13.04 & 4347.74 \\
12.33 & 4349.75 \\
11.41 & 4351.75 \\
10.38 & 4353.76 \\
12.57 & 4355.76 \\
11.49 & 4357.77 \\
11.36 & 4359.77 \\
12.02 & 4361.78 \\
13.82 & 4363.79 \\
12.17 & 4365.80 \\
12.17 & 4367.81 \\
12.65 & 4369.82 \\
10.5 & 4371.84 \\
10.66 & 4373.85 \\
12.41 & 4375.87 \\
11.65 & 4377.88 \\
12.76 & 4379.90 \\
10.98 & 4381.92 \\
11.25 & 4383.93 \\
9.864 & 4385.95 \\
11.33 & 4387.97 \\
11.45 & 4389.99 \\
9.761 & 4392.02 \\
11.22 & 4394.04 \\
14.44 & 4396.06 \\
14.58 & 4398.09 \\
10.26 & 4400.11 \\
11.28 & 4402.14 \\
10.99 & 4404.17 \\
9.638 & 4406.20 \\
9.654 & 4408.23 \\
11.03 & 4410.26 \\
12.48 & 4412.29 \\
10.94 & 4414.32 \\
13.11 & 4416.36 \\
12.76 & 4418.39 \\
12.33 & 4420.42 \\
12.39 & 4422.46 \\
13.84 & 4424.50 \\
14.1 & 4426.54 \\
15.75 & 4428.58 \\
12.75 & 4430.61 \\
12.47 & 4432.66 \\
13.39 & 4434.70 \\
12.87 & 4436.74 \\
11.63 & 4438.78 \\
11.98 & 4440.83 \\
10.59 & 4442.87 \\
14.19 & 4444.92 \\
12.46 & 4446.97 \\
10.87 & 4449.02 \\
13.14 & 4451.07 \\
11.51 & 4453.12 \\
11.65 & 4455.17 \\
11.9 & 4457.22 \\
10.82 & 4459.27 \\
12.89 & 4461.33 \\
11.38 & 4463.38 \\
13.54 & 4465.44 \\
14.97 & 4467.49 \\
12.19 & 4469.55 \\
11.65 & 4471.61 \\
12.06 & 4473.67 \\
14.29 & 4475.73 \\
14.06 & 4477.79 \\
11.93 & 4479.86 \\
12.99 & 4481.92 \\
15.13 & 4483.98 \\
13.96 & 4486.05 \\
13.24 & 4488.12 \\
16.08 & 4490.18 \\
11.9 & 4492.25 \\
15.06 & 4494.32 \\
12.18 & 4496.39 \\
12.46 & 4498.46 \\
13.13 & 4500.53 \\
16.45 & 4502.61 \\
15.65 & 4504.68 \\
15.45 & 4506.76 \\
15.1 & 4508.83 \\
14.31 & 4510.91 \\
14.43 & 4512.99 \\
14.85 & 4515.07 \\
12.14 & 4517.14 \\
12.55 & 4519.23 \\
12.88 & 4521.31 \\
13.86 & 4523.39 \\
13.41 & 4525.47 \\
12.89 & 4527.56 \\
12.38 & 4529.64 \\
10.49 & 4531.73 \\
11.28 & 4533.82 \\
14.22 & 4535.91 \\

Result -3.6 Ang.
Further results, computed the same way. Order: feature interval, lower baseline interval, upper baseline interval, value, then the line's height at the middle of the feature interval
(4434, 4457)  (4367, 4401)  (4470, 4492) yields 1.1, 12.8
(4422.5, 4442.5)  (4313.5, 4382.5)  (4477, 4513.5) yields -0.4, 12.8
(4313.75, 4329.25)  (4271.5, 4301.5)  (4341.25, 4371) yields 0.3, 10.5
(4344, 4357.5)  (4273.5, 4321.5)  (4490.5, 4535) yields -1.2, 10.2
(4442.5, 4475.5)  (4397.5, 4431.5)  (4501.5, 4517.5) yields 2.8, 13.5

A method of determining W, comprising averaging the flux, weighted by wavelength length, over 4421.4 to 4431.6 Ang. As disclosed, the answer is 13.8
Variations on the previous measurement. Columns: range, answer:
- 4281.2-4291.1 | 10.4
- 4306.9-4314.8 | 7.83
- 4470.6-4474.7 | 11.9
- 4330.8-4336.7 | 12.2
